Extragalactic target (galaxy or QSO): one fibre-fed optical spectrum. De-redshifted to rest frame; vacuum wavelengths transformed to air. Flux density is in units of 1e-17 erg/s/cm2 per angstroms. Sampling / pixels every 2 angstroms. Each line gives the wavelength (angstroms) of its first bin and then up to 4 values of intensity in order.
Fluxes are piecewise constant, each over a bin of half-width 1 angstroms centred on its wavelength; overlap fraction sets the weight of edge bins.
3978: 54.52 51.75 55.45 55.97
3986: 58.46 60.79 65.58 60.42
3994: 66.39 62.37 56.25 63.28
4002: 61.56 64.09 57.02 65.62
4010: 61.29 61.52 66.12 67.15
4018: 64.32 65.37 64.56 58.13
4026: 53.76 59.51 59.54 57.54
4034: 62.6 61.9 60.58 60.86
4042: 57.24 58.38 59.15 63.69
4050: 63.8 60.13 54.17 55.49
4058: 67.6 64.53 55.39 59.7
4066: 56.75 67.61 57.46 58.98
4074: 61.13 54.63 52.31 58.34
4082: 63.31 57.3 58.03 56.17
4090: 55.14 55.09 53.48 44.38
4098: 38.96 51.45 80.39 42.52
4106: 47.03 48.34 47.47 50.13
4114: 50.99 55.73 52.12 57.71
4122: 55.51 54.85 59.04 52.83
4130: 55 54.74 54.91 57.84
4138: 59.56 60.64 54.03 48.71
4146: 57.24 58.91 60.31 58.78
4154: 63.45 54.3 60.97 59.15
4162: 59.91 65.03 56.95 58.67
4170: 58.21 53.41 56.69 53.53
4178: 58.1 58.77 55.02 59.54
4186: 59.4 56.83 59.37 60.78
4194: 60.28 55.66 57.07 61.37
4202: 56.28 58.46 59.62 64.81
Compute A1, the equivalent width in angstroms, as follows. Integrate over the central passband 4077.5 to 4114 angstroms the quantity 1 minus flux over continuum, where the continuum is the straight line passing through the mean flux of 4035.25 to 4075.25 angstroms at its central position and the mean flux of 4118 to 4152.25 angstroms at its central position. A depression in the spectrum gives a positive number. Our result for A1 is 3.12 angstroms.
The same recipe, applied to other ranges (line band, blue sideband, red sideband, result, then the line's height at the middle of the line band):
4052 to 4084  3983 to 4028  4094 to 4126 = -1.8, 56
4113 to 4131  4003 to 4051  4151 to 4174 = 1.4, 59.6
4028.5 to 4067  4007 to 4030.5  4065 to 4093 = 0.2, 60.2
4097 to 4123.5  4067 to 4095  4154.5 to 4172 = 2.7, 58.2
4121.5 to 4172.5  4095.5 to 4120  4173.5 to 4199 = -2.8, 54.5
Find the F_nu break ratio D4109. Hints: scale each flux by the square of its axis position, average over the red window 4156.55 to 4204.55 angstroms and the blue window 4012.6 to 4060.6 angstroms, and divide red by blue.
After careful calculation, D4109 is 1.0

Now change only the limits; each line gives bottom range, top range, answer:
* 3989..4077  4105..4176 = 0.97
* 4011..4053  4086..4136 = 0.90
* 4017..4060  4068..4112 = 0.93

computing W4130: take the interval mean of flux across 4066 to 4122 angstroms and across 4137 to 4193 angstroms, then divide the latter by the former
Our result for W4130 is 1.06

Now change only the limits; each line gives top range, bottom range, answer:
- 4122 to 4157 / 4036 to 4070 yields 0.94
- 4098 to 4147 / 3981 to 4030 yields 0.88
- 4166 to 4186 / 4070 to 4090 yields 0.99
